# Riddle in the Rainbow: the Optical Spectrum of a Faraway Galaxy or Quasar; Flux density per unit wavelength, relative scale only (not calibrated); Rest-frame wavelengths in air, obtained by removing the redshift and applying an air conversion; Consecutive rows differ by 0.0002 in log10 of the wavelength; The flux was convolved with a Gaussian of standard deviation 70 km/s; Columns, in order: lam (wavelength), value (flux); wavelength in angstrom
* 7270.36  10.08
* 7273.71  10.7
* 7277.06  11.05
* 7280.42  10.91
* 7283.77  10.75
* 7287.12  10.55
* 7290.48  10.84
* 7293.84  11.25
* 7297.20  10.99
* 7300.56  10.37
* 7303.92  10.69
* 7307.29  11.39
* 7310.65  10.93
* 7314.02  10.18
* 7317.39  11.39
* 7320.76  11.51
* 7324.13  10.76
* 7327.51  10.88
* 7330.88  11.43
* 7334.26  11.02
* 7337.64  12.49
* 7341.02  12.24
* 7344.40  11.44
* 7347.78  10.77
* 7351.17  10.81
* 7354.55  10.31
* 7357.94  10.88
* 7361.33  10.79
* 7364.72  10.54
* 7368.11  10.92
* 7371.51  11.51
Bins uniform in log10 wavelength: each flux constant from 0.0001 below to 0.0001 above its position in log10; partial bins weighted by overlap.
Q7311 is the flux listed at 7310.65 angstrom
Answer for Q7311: 10.93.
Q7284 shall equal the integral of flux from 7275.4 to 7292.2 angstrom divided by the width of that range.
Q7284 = 10.8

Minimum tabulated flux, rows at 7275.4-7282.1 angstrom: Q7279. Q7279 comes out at 10.91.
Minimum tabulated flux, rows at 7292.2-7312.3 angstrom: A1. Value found 10.37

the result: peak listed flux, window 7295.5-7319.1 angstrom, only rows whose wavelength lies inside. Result 11.39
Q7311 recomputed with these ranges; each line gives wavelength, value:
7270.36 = 10.08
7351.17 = 10.81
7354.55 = 10.31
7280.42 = 10.91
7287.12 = 10.55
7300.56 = 10.37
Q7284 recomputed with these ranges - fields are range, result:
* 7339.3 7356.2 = 11.1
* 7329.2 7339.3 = 11.6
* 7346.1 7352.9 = 10.8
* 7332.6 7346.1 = 11.8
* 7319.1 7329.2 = 11.1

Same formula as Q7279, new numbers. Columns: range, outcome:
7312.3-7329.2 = 10.18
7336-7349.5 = 10.77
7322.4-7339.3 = 10.76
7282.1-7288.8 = 10.55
